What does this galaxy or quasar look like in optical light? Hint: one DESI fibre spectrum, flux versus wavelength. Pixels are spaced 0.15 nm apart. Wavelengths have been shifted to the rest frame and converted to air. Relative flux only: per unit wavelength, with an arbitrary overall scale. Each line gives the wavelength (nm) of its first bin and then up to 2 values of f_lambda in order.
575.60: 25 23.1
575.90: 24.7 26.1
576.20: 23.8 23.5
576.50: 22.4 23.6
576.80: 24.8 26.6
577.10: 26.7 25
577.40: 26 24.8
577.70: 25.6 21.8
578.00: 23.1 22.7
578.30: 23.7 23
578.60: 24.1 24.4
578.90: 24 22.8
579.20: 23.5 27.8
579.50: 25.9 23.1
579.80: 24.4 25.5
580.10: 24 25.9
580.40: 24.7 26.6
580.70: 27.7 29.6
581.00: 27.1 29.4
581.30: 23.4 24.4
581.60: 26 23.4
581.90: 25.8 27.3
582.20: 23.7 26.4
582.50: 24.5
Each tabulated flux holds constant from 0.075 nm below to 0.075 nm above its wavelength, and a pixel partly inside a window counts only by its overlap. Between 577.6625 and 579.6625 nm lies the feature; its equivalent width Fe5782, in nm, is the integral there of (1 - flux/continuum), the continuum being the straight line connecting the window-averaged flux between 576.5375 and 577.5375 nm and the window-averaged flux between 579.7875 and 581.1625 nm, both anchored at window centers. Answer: 0.15 nm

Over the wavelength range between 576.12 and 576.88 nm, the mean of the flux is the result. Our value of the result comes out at 23.7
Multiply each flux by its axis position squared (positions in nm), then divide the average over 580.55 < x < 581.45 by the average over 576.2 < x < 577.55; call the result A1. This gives 1.1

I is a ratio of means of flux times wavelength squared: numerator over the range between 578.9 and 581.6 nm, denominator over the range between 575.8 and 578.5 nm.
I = 1.06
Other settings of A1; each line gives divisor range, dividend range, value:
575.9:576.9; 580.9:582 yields 1.09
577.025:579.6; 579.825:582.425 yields 1.07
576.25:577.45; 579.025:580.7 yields 1.02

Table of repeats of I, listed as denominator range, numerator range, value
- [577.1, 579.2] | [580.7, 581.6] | 1.13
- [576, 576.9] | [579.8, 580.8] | 1.08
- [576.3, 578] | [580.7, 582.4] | 1.08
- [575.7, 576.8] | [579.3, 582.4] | 1.09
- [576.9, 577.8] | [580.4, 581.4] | 1.07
